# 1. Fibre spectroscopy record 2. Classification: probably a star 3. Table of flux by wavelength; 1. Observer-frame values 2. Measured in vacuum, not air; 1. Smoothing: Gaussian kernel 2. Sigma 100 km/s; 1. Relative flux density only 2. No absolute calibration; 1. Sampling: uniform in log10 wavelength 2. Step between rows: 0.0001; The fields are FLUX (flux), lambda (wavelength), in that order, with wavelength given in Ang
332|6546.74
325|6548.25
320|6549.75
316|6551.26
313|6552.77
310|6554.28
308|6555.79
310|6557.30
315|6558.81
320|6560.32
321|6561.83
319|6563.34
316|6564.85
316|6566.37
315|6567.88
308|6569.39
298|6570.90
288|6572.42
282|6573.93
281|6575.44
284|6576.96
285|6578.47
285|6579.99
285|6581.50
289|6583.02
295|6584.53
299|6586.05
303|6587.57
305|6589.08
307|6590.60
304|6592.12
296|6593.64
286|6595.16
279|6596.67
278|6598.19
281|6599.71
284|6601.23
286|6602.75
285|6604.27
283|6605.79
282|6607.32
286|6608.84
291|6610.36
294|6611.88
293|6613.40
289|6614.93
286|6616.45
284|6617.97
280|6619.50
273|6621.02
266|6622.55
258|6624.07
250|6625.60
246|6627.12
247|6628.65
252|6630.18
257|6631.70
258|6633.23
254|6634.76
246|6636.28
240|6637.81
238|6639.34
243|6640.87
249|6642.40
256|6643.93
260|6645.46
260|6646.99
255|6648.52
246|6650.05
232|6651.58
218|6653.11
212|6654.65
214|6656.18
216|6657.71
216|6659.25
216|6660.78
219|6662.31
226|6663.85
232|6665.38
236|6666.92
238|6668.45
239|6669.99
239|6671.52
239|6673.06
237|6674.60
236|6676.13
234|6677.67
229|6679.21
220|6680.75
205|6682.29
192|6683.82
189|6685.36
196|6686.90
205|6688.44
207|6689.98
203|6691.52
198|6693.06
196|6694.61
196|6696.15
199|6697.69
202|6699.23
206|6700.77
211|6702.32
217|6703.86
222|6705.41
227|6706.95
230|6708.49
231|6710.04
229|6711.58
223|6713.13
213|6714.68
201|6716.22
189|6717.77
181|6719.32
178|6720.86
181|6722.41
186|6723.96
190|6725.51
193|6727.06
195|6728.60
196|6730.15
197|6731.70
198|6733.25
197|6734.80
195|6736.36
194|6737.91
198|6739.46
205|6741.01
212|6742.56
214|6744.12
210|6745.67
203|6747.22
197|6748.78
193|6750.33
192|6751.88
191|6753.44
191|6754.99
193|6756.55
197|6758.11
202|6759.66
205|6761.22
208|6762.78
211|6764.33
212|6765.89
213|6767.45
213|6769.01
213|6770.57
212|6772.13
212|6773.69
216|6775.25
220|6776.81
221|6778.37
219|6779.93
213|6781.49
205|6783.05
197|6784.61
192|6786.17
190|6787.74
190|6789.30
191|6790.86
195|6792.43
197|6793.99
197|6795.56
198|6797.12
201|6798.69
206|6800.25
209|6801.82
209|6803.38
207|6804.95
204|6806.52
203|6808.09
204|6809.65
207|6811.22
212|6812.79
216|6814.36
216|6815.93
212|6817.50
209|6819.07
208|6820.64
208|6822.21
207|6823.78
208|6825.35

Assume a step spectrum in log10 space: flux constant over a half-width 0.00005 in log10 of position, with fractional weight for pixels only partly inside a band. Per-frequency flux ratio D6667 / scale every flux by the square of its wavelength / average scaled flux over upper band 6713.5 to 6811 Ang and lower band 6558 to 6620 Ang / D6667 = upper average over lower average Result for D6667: 0.72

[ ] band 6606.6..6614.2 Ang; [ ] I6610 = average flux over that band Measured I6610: 289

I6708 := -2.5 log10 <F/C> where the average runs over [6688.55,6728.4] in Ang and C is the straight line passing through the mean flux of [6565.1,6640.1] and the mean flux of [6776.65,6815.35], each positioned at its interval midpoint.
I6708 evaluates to 0.17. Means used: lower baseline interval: 281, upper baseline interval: 204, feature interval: 204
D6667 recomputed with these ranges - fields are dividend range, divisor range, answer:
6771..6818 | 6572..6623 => 0.76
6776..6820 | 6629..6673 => 0.90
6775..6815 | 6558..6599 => 0.73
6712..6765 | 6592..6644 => 0.76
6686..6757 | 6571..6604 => 0.72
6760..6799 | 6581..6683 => 0.83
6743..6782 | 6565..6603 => 0.74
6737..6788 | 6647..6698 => 0.96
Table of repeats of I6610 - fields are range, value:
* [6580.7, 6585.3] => 290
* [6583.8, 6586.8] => 297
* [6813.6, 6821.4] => 212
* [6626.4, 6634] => 252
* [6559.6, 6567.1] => 318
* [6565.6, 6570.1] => 313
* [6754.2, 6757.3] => 192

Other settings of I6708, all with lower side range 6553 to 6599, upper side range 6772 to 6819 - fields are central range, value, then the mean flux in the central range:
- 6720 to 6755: 0.175 mag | 196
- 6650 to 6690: 0.171 mag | 222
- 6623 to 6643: 0.107 mag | 249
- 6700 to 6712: 0.105 mag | 221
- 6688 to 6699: 0.237 mag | 200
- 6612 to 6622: -0.008 mag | 284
